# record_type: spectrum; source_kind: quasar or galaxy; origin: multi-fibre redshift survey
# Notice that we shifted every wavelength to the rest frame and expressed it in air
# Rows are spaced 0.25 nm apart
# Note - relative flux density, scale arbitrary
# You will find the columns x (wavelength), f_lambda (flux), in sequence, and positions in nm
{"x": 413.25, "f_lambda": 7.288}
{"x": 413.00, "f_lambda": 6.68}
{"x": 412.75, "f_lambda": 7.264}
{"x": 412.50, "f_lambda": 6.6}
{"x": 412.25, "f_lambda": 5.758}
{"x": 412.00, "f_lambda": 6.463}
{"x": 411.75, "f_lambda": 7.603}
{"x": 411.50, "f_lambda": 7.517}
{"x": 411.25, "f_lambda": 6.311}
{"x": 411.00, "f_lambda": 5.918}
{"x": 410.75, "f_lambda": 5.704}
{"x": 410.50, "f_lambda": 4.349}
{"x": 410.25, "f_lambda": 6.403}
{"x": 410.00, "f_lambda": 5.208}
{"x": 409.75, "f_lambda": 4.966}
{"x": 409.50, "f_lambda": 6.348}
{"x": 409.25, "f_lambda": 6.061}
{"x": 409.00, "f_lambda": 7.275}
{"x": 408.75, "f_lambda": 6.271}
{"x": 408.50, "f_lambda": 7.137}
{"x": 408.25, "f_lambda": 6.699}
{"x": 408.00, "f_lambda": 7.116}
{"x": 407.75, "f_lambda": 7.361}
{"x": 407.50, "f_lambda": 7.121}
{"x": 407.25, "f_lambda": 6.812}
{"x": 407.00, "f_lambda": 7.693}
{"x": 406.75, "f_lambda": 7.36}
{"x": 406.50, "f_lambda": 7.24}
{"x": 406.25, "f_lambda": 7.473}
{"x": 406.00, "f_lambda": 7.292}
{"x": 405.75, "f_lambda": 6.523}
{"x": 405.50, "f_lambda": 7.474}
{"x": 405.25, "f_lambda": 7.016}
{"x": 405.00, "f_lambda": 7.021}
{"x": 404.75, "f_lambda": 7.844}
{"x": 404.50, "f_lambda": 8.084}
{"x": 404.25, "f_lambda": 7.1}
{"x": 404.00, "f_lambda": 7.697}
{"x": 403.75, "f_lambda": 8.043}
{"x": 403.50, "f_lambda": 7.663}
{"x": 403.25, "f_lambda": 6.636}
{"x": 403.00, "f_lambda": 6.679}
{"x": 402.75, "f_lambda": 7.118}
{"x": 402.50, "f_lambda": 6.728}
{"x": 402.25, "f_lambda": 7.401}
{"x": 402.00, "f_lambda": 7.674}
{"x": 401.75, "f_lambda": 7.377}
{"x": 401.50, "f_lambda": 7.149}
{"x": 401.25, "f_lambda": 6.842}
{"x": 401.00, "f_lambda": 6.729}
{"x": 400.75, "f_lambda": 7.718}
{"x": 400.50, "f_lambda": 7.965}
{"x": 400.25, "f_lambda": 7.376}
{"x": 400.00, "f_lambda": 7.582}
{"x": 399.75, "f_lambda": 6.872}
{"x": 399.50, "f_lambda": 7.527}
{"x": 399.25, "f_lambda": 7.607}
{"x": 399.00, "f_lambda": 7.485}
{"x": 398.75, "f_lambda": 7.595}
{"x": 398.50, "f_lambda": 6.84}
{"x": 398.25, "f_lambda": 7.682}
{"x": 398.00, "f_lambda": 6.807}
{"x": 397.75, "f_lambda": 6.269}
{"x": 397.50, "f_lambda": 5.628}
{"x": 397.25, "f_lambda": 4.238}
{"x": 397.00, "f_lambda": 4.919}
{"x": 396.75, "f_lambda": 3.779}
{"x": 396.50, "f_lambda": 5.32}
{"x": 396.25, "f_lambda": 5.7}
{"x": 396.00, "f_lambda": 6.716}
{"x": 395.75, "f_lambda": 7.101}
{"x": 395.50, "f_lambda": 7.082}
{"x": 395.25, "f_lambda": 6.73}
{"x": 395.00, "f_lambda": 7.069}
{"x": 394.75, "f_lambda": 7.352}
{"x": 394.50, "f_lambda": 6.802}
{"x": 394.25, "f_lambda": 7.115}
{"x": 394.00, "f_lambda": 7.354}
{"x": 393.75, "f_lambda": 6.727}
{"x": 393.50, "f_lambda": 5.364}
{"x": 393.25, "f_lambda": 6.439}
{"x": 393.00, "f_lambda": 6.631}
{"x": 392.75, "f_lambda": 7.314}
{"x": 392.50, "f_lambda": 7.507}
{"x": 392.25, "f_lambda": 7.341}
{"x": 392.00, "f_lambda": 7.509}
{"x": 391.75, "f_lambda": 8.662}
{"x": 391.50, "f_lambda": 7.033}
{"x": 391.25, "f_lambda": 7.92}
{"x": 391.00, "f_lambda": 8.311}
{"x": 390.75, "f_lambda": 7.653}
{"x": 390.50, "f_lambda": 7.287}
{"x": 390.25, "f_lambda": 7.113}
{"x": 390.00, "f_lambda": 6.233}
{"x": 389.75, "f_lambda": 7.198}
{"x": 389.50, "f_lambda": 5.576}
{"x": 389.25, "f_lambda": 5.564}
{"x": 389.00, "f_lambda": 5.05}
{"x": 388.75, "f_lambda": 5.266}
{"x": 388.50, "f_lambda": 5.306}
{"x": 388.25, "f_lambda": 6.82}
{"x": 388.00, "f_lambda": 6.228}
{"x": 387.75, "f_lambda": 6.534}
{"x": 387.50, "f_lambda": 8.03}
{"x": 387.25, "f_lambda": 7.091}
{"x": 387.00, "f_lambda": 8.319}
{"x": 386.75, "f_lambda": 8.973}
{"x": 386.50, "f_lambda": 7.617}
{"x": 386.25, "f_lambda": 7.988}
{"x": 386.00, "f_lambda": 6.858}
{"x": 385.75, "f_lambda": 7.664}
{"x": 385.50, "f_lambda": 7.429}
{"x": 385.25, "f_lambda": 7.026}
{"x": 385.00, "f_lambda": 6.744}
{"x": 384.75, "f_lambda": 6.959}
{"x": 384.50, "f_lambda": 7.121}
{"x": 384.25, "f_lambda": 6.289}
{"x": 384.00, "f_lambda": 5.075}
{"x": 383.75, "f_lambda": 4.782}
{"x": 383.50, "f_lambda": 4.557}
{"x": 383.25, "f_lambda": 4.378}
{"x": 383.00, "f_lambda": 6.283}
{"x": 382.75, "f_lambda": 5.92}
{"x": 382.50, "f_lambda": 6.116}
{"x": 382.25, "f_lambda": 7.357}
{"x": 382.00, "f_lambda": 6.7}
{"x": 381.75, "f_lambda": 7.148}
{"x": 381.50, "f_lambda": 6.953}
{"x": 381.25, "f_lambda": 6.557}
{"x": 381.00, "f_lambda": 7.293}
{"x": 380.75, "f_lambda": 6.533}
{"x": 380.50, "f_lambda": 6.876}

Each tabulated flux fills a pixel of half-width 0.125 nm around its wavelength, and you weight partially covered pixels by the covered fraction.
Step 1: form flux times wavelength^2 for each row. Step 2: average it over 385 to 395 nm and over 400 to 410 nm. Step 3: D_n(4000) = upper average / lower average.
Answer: 1.1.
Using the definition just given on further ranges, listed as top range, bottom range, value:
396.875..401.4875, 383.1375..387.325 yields 1.09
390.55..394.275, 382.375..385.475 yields 1.27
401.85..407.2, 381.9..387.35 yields 1.21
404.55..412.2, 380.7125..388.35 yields 1.12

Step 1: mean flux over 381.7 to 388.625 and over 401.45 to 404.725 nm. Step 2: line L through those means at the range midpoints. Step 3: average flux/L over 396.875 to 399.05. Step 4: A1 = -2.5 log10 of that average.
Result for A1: 0.13 mag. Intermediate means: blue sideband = 6.68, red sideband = 7.35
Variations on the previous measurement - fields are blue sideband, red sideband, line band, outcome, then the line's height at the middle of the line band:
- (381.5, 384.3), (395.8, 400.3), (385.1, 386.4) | -0.22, 6.01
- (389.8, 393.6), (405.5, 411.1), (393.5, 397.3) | 0.13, 7.09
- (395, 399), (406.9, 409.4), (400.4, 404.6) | -0.12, 6.58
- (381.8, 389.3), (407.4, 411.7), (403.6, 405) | -0.20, 6.4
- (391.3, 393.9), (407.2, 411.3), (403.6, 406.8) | -0.14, 6.48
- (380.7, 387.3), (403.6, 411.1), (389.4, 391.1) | -0.05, 6.75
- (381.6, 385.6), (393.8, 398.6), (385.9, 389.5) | -0.09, 6.27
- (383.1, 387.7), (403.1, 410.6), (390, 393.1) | -0.10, 6.85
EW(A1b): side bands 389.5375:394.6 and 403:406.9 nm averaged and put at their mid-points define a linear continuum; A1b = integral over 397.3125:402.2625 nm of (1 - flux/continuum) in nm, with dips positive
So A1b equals 0.07 nm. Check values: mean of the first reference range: 7.15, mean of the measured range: 7.16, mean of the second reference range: 7.34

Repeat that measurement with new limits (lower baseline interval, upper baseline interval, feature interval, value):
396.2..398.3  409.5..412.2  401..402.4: -0.38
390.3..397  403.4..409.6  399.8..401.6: -0.07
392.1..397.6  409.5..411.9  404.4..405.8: -0.27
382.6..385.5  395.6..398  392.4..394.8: -0.48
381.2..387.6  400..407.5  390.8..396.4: -0.05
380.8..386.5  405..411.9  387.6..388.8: 0.08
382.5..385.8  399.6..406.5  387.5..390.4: 0.12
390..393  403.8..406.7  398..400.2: 0.02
